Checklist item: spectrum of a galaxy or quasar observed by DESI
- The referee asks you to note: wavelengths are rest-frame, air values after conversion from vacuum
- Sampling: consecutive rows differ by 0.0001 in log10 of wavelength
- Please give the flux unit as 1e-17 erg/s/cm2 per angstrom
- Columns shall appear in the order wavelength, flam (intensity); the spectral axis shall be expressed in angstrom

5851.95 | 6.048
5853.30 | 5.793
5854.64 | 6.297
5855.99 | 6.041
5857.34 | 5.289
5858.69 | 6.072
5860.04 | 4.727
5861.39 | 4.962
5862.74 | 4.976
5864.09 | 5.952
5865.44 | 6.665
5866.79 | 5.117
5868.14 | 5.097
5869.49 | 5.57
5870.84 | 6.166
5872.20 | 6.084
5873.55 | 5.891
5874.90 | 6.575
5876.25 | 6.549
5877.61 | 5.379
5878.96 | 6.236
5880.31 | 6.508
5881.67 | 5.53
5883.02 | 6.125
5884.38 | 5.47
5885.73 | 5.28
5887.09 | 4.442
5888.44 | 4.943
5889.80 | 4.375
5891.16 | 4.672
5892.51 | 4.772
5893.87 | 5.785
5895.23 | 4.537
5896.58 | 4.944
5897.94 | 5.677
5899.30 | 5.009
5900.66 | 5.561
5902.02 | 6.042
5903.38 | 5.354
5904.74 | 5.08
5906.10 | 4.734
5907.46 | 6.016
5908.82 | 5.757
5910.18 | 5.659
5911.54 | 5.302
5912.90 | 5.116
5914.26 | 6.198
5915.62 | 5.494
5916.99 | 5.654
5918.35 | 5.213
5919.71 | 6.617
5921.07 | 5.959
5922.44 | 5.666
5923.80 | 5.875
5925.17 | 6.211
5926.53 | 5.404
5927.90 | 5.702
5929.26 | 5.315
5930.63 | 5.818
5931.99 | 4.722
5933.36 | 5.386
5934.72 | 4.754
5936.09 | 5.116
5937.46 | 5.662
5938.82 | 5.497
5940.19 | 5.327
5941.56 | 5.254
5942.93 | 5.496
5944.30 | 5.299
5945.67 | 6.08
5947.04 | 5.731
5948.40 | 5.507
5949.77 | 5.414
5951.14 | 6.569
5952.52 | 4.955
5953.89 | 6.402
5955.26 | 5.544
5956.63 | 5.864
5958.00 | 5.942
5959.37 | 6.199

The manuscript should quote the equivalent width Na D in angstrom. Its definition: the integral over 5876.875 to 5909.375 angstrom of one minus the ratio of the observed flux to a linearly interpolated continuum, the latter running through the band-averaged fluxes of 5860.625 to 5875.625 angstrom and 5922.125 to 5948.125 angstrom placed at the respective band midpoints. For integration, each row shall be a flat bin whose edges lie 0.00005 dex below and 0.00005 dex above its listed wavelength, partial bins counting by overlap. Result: 1.7 angstrom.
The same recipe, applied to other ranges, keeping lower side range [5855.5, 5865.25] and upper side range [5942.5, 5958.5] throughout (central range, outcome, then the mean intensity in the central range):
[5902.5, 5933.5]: 0.3 angstrom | 5.58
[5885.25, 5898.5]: 1.5 angstrom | 4.93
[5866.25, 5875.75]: -0.5 angstrom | 5.81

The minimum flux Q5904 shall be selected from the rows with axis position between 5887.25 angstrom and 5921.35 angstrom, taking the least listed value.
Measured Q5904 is 4.375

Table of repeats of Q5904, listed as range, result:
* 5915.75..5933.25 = 4.722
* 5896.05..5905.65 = 4.944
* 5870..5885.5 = 5.379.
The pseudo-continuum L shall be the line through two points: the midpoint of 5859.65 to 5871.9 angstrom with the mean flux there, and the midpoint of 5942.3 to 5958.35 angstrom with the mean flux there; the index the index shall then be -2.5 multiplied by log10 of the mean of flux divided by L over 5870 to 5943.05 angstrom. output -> 0.02 mag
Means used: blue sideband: 5.5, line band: 5.52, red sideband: 5.73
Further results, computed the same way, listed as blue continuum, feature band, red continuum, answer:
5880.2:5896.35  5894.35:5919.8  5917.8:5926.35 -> 0.02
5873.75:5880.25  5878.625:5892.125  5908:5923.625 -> 0.15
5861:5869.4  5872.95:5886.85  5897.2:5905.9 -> -0.09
